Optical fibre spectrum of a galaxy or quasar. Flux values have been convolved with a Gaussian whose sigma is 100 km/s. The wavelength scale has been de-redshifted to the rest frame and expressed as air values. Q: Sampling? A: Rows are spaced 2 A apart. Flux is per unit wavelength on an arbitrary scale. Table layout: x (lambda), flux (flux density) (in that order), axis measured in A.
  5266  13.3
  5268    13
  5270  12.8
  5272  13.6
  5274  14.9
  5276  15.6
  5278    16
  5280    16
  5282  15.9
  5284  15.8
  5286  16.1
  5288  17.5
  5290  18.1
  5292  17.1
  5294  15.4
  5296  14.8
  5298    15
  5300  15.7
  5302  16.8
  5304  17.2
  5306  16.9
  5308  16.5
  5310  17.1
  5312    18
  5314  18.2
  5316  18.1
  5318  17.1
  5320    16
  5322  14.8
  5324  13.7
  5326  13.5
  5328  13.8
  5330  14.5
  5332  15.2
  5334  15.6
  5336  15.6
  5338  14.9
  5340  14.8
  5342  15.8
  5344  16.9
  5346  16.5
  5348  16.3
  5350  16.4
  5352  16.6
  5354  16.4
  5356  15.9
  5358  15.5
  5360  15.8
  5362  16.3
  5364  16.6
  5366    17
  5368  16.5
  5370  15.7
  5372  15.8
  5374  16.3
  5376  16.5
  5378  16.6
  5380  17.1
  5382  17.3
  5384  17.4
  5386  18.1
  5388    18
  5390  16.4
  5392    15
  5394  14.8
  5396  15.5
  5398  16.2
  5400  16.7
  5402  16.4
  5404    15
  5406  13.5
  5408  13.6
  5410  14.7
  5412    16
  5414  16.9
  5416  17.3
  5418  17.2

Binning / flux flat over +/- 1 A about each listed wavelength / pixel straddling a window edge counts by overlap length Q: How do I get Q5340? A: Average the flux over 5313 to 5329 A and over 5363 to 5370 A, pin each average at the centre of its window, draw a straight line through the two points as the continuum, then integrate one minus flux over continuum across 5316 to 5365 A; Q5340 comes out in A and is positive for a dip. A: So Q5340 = 1.2 A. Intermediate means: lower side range 15.7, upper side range 16.6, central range 15.7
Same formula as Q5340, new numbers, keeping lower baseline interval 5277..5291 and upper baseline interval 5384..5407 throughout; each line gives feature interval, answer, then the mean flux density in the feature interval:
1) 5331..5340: 0.6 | 15.3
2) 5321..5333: 1.5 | 14.2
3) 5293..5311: 0.3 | 16.2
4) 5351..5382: -0.4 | 16.3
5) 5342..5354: -0.2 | 16.5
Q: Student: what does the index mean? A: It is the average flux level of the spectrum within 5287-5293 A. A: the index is 17.6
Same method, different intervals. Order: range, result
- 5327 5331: 14.2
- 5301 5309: 16.9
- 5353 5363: 16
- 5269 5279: 14.6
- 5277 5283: 16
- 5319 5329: 14.4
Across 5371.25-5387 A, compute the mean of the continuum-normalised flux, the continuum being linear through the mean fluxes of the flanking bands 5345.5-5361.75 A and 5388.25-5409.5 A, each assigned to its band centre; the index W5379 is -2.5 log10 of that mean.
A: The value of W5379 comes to -0.08 mag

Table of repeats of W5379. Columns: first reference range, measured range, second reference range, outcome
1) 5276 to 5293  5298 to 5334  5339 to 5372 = 0.023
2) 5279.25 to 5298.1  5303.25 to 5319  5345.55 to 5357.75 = -0.074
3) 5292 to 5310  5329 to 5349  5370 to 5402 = 0.047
